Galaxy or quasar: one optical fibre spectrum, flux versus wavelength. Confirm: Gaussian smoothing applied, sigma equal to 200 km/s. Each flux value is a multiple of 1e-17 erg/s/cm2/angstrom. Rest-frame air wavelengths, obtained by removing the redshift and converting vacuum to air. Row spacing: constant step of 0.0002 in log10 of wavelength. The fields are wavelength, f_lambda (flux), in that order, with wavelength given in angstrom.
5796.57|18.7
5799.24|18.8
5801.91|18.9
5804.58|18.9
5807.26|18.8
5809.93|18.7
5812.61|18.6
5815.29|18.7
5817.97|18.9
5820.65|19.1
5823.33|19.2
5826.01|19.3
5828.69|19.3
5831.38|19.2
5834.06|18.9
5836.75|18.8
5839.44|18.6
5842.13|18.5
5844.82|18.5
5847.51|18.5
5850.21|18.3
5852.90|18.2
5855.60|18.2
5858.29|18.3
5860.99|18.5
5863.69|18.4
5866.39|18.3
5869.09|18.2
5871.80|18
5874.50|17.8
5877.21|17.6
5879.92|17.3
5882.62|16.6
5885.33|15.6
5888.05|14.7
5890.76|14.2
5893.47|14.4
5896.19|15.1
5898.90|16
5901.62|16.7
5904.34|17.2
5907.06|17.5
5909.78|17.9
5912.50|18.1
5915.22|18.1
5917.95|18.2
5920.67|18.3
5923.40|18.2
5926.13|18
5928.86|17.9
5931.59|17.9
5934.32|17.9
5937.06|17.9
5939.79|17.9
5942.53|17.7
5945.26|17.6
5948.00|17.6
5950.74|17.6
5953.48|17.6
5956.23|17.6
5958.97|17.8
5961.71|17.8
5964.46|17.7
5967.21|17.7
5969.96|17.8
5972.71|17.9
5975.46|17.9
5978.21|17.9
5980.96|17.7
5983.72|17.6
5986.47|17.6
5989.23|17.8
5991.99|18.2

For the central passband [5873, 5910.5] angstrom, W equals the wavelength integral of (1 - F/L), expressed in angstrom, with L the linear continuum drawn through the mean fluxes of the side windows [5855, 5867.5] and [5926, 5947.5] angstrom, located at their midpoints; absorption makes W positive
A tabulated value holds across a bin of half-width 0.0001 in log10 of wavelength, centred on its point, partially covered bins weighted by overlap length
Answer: 3.8 angstrom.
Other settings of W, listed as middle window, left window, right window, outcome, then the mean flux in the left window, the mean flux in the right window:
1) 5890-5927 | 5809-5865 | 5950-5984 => 2.3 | 18.7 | 17.7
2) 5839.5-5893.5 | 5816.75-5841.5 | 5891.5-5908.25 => -0.1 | 19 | 16.1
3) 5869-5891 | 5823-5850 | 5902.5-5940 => 2.0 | 18.8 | 17.9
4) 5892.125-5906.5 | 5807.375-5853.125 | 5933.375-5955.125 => 1.7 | 18.8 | 17.7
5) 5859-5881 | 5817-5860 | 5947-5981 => 0.5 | 18.7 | 17.7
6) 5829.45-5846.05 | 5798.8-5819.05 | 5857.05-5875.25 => -0.2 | 18.8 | 18.2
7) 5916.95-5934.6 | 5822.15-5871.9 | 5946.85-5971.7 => -0.1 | 18.6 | 17.7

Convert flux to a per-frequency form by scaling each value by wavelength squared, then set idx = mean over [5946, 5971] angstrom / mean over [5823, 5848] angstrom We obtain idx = 0.98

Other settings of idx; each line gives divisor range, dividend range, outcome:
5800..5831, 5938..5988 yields 0.98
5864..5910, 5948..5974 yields 1.09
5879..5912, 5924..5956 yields 1.12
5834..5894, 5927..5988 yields 1.04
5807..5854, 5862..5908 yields 0.90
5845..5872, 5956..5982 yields 1.01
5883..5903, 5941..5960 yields 1.18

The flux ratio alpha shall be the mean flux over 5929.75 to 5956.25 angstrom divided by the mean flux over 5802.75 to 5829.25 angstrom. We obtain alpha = 0.94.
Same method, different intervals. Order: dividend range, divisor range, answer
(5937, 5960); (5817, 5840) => 0.93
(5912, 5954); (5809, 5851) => 0.95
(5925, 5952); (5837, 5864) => 0.97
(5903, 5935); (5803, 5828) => 0.95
